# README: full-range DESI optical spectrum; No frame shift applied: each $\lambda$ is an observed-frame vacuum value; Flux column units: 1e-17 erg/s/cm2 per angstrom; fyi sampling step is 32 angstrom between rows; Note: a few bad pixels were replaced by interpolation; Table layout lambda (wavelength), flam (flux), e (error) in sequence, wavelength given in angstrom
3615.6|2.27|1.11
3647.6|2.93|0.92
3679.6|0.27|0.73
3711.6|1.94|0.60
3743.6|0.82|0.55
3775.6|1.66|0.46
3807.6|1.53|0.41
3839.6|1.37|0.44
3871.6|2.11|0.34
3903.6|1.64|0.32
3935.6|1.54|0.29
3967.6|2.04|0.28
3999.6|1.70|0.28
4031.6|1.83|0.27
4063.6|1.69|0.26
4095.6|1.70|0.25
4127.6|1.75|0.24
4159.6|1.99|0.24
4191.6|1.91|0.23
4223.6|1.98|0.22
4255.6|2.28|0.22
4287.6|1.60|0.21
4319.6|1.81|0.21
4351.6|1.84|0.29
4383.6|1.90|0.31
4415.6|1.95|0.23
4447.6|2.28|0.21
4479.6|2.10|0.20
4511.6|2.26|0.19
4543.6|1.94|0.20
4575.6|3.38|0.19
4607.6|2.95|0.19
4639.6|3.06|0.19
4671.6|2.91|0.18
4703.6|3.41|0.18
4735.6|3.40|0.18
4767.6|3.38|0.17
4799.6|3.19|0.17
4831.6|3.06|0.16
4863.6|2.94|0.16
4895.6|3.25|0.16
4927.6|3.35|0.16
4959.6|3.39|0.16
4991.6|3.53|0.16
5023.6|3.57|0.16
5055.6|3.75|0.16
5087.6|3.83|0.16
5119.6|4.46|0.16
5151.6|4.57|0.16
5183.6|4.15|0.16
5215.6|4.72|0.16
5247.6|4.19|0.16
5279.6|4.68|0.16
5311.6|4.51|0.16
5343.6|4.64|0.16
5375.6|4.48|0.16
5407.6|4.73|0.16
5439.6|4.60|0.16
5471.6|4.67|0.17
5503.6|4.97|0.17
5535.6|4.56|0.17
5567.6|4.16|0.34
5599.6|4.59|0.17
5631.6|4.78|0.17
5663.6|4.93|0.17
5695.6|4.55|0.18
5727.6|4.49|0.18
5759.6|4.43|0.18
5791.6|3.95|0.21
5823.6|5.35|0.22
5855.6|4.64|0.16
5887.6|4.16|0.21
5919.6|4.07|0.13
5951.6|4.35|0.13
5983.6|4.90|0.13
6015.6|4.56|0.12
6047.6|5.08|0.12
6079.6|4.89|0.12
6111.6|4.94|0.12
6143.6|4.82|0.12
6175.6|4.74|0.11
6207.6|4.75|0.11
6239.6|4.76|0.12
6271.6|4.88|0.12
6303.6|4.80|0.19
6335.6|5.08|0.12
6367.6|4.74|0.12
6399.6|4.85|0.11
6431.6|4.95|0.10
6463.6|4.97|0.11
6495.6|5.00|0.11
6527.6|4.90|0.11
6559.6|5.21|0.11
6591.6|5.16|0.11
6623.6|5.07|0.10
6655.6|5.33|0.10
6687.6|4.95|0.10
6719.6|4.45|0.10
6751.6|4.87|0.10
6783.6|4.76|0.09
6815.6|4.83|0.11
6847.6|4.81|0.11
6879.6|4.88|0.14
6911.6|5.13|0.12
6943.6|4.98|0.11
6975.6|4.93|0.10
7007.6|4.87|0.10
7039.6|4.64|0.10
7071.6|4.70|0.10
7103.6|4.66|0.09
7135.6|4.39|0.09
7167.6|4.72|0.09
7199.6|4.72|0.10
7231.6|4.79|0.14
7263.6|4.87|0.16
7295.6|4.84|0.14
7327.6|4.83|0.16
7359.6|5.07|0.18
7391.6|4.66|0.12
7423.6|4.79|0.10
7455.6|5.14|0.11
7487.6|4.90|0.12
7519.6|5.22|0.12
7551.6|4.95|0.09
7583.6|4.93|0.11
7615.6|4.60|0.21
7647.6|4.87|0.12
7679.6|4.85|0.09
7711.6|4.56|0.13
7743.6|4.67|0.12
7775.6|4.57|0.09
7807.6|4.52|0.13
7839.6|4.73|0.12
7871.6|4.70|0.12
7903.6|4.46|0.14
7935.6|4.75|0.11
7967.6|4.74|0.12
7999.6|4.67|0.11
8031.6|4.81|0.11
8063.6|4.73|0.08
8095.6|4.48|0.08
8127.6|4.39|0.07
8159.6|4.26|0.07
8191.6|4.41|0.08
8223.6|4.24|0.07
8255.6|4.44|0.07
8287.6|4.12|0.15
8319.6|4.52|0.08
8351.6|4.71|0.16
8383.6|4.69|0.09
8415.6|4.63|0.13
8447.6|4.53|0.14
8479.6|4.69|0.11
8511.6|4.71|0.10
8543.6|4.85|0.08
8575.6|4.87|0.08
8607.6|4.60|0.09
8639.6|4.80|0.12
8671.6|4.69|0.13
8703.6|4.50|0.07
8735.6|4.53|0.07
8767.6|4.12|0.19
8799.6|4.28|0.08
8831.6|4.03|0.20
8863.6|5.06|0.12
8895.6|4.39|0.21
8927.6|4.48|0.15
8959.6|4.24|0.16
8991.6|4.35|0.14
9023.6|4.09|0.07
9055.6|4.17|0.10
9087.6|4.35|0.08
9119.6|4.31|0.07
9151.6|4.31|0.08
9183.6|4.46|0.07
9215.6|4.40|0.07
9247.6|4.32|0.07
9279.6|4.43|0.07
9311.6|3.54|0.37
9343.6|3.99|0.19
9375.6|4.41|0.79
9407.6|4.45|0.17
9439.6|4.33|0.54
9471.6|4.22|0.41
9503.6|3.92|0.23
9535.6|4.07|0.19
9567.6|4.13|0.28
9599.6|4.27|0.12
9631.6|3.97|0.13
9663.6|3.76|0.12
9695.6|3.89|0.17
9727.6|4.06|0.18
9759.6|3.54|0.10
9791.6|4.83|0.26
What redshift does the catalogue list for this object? 0.141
